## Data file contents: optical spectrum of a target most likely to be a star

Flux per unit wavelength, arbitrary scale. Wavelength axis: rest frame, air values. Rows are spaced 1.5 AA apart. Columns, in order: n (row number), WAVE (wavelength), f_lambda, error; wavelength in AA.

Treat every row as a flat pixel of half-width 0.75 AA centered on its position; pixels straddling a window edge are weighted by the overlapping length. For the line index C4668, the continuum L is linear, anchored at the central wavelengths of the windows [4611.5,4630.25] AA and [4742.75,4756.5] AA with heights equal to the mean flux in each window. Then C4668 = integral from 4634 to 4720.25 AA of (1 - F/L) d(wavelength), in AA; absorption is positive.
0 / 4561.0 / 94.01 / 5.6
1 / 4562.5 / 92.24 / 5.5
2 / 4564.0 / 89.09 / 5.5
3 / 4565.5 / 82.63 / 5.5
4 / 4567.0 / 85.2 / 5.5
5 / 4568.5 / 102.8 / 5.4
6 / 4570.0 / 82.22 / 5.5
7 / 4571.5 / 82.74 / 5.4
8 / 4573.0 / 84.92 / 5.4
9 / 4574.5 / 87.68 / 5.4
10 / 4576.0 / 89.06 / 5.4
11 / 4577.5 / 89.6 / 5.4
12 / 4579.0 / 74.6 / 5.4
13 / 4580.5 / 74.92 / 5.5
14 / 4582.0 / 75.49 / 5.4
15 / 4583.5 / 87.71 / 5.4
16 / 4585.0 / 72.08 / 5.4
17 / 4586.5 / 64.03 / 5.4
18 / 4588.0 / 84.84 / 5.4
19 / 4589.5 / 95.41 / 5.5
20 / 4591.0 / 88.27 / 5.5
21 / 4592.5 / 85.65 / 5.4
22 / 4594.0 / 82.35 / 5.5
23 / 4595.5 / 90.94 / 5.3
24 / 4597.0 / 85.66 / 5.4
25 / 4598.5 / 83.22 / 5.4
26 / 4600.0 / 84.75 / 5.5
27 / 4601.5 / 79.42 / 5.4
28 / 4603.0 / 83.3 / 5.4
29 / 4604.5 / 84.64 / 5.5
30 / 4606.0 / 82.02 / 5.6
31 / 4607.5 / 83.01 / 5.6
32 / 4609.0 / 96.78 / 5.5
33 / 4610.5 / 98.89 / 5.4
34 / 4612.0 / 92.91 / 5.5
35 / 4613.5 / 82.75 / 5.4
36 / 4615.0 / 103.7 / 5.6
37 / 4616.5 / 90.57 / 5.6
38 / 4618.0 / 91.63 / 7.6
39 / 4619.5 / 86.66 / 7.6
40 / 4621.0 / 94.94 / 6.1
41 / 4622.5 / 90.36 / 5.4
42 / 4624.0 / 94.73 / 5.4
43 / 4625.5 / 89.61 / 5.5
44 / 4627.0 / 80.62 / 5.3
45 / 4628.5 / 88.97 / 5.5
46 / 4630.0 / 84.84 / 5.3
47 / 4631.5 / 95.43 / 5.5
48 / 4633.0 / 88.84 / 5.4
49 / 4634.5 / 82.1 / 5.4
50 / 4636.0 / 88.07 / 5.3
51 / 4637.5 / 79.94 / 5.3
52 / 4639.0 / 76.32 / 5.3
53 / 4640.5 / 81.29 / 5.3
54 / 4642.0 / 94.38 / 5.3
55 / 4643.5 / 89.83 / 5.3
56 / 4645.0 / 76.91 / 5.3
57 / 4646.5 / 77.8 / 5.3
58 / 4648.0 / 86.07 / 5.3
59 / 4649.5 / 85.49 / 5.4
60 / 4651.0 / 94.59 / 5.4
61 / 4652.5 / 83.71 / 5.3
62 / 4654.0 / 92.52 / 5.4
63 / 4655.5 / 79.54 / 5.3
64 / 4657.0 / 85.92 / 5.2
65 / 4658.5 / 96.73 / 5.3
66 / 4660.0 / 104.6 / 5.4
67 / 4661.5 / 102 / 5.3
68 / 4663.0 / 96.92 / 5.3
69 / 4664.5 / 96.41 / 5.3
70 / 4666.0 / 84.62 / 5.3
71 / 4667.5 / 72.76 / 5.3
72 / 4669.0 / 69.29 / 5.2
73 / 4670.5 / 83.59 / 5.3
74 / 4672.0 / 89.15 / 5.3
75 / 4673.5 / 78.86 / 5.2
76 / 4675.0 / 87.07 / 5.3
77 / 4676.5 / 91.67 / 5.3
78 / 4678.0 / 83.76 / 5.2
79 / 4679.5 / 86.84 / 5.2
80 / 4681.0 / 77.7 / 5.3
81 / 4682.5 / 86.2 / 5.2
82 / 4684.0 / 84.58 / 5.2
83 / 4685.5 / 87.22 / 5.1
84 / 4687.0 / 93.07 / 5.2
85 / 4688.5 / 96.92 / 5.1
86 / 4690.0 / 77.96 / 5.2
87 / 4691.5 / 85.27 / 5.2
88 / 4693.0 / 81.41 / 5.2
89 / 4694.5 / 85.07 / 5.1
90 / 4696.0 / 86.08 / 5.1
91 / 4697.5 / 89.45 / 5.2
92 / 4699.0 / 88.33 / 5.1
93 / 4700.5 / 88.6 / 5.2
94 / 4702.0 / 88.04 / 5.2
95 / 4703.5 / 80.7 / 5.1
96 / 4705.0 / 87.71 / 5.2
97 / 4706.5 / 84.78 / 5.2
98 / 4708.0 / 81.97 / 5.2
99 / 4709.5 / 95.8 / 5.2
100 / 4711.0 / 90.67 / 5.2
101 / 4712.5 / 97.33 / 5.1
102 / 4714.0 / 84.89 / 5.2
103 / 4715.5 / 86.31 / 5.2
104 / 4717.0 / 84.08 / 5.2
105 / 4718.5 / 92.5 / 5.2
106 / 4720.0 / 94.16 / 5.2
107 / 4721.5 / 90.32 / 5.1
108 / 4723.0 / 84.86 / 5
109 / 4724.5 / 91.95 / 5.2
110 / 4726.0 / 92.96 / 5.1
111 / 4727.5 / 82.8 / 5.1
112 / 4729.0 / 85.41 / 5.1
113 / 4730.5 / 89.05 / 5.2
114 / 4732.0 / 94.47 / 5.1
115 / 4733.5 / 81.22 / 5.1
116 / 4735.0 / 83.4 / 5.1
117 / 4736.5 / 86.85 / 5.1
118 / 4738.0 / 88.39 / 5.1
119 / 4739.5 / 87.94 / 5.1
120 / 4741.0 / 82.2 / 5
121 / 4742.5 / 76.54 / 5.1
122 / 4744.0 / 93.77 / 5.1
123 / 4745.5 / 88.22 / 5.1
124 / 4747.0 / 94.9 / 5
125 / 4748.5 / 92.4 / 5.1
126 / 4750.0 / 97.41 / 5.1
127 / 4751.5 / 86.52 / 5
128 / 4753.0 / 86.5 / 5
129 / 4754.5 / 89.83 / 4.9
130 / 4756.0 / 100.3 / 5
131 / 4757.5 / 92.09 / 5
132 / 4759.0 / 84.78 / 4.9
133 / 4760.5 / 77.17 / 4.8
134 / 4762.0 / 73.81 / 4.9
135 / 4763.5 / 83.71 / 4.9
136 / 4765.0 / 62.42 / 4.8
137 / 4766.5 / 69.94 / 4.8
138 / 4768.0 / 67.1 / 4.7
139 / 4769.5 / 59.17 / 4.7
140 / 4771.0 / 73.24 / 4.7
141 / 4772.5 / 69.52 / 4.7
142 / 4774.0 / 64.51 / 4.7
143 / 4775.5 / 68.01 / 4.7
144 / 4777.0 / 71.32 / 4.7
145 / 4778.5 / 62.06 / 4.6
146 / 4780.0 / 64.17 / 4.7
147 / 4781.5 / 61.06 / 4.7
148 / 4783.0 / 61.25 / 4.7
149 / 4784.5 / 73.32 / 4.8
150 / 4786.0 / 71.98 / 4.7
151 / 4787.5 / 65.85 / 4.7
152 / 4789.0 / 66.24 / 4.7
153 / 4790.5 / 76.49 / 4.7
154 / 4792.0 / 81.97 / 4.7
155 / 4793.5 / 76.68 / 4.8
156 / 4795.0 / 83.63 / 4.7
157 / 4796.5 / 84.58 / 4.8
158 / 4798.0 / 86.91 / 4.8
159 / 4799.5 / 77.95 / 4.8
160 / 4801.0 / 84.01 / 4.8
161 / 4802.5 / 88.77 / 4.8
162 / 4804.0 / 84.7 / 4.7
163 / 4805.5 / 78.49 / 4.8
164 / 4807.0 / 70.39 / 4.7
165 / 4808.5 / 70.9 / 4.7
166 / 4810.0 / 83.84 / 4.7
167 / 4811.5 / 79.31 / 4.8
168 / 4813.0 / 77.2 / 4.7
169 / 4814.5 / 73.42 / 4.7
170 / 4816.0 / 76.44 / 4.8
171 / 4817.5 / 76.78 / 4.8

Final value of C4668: 3.8 AA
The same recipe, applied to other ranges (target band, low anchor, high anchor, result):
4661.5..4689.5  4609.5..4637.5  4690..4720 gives 0.6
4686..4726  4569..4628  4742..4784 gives -3.8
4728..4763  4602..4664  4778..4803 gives -4.0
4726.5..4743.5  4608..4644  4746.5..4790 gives -1.5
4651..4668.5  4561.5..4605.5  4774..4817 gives -2.0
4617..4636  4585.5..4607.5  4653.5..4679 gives -0.8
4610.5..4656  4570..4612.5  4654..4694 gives -1.1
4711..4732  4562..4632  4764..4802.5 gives -3.4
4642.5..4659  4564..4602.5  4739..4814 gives -0.9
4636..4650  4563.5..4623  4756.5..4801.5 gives -0.1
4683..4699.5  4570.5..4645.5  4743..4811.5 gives -1.0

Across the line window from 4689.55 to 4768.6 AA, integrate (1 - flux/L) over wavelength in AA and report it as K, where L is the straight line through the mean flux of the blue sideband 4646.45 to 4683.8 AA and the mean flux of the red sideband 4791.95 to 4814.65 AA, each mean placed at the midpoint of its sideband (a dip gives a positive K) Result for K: -2.2 AA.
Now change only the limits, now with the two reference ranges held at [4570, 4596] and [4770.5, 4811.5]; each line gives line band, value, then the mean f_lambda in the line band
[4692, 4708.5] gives -1.6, 85.7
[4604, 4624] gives -2.3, 90.9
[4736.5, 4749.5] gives -2.0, 88.2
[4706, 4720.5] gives -2.2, 89.2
